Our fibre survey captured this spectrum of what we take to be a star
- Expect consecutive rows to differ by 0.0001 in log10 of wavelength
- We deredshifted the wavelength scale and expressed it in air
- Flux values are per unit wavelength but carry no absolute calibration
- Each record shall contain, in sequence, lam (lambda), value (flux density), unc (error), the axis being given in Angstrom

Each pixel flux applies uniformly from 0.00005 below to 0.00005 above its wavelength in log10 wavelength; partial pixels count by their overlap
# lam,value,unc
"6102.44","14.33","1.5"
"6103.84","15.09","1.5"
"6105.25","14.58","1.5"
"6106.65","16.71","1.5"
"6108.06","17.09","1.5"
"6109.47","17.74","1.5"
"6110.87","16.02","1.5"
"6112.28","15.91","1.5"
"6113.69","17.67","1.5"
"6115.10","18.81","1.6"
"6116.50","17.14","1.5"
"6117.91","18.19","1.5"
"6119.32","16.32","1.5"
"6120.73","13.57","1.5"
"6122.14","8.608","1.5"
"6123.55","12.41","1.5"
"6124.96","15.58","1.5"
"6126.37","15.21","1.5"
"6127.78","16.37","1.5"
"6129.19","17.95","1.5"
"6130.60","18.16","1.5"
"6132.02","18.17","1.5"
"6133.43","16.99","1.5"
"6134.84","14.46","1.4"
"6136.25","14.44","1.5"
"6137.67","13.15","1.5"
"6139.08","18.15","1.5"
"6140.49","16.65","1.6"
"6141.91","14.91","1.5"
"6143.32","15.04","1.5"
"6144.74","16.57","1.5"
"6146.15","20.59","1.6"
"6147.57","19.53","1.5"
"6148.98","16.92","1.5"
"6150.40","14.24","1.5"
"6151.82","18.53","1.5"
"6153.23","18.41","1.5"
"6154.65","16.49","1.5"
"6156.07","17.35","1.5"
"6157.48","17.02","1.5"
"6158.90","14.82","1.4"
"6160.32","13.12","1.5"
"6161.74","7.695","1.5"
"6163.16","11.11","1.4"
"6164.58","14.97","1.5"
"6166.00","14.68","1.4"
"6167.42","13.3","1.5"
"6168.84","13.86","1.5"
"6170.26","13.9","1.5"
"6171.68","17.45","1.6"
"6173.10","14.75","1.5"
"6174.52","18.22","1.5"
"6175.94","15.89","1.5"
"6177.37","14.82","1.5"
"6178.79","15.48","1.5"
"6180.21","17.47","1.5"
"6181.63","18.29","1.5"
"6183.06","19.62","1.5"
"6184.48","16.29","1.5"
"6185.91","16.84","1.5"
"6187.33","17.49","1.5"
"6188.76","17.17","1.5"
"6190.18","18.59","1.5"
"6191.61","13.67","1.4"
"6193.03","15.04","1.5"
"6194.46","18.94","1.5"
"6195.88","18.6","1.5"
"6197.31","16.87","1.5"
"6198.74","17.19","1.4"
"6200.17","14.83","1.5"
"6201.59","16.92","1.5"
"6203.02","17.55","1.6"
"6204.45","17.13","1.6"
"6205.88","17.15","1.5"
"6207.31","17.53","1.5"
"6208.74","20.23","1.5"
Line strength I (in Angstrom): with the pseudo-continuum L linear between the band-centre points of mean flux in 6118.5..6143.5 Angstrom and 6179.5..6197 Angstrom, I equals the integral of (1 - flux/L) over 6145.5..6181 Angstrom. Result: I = 1.8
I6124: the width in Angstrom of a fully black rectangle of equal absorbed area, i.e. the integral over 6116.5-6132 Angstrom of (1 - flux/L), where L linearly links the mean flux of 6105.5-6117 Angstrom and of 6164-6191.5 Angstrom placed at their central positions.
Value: 1.3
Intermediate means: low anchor 17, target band 15.4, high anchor 16.2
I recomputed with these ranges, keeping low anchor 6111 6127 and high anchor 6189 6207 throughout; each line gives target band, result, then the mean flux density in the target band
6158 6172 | 2.5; 13.4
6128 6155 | -1.6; 16.8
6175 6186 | -0.2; 16.9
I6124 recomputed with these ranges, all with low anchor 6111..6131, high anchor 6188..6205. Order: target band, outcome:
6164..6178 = 1.13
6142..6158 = -1.01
